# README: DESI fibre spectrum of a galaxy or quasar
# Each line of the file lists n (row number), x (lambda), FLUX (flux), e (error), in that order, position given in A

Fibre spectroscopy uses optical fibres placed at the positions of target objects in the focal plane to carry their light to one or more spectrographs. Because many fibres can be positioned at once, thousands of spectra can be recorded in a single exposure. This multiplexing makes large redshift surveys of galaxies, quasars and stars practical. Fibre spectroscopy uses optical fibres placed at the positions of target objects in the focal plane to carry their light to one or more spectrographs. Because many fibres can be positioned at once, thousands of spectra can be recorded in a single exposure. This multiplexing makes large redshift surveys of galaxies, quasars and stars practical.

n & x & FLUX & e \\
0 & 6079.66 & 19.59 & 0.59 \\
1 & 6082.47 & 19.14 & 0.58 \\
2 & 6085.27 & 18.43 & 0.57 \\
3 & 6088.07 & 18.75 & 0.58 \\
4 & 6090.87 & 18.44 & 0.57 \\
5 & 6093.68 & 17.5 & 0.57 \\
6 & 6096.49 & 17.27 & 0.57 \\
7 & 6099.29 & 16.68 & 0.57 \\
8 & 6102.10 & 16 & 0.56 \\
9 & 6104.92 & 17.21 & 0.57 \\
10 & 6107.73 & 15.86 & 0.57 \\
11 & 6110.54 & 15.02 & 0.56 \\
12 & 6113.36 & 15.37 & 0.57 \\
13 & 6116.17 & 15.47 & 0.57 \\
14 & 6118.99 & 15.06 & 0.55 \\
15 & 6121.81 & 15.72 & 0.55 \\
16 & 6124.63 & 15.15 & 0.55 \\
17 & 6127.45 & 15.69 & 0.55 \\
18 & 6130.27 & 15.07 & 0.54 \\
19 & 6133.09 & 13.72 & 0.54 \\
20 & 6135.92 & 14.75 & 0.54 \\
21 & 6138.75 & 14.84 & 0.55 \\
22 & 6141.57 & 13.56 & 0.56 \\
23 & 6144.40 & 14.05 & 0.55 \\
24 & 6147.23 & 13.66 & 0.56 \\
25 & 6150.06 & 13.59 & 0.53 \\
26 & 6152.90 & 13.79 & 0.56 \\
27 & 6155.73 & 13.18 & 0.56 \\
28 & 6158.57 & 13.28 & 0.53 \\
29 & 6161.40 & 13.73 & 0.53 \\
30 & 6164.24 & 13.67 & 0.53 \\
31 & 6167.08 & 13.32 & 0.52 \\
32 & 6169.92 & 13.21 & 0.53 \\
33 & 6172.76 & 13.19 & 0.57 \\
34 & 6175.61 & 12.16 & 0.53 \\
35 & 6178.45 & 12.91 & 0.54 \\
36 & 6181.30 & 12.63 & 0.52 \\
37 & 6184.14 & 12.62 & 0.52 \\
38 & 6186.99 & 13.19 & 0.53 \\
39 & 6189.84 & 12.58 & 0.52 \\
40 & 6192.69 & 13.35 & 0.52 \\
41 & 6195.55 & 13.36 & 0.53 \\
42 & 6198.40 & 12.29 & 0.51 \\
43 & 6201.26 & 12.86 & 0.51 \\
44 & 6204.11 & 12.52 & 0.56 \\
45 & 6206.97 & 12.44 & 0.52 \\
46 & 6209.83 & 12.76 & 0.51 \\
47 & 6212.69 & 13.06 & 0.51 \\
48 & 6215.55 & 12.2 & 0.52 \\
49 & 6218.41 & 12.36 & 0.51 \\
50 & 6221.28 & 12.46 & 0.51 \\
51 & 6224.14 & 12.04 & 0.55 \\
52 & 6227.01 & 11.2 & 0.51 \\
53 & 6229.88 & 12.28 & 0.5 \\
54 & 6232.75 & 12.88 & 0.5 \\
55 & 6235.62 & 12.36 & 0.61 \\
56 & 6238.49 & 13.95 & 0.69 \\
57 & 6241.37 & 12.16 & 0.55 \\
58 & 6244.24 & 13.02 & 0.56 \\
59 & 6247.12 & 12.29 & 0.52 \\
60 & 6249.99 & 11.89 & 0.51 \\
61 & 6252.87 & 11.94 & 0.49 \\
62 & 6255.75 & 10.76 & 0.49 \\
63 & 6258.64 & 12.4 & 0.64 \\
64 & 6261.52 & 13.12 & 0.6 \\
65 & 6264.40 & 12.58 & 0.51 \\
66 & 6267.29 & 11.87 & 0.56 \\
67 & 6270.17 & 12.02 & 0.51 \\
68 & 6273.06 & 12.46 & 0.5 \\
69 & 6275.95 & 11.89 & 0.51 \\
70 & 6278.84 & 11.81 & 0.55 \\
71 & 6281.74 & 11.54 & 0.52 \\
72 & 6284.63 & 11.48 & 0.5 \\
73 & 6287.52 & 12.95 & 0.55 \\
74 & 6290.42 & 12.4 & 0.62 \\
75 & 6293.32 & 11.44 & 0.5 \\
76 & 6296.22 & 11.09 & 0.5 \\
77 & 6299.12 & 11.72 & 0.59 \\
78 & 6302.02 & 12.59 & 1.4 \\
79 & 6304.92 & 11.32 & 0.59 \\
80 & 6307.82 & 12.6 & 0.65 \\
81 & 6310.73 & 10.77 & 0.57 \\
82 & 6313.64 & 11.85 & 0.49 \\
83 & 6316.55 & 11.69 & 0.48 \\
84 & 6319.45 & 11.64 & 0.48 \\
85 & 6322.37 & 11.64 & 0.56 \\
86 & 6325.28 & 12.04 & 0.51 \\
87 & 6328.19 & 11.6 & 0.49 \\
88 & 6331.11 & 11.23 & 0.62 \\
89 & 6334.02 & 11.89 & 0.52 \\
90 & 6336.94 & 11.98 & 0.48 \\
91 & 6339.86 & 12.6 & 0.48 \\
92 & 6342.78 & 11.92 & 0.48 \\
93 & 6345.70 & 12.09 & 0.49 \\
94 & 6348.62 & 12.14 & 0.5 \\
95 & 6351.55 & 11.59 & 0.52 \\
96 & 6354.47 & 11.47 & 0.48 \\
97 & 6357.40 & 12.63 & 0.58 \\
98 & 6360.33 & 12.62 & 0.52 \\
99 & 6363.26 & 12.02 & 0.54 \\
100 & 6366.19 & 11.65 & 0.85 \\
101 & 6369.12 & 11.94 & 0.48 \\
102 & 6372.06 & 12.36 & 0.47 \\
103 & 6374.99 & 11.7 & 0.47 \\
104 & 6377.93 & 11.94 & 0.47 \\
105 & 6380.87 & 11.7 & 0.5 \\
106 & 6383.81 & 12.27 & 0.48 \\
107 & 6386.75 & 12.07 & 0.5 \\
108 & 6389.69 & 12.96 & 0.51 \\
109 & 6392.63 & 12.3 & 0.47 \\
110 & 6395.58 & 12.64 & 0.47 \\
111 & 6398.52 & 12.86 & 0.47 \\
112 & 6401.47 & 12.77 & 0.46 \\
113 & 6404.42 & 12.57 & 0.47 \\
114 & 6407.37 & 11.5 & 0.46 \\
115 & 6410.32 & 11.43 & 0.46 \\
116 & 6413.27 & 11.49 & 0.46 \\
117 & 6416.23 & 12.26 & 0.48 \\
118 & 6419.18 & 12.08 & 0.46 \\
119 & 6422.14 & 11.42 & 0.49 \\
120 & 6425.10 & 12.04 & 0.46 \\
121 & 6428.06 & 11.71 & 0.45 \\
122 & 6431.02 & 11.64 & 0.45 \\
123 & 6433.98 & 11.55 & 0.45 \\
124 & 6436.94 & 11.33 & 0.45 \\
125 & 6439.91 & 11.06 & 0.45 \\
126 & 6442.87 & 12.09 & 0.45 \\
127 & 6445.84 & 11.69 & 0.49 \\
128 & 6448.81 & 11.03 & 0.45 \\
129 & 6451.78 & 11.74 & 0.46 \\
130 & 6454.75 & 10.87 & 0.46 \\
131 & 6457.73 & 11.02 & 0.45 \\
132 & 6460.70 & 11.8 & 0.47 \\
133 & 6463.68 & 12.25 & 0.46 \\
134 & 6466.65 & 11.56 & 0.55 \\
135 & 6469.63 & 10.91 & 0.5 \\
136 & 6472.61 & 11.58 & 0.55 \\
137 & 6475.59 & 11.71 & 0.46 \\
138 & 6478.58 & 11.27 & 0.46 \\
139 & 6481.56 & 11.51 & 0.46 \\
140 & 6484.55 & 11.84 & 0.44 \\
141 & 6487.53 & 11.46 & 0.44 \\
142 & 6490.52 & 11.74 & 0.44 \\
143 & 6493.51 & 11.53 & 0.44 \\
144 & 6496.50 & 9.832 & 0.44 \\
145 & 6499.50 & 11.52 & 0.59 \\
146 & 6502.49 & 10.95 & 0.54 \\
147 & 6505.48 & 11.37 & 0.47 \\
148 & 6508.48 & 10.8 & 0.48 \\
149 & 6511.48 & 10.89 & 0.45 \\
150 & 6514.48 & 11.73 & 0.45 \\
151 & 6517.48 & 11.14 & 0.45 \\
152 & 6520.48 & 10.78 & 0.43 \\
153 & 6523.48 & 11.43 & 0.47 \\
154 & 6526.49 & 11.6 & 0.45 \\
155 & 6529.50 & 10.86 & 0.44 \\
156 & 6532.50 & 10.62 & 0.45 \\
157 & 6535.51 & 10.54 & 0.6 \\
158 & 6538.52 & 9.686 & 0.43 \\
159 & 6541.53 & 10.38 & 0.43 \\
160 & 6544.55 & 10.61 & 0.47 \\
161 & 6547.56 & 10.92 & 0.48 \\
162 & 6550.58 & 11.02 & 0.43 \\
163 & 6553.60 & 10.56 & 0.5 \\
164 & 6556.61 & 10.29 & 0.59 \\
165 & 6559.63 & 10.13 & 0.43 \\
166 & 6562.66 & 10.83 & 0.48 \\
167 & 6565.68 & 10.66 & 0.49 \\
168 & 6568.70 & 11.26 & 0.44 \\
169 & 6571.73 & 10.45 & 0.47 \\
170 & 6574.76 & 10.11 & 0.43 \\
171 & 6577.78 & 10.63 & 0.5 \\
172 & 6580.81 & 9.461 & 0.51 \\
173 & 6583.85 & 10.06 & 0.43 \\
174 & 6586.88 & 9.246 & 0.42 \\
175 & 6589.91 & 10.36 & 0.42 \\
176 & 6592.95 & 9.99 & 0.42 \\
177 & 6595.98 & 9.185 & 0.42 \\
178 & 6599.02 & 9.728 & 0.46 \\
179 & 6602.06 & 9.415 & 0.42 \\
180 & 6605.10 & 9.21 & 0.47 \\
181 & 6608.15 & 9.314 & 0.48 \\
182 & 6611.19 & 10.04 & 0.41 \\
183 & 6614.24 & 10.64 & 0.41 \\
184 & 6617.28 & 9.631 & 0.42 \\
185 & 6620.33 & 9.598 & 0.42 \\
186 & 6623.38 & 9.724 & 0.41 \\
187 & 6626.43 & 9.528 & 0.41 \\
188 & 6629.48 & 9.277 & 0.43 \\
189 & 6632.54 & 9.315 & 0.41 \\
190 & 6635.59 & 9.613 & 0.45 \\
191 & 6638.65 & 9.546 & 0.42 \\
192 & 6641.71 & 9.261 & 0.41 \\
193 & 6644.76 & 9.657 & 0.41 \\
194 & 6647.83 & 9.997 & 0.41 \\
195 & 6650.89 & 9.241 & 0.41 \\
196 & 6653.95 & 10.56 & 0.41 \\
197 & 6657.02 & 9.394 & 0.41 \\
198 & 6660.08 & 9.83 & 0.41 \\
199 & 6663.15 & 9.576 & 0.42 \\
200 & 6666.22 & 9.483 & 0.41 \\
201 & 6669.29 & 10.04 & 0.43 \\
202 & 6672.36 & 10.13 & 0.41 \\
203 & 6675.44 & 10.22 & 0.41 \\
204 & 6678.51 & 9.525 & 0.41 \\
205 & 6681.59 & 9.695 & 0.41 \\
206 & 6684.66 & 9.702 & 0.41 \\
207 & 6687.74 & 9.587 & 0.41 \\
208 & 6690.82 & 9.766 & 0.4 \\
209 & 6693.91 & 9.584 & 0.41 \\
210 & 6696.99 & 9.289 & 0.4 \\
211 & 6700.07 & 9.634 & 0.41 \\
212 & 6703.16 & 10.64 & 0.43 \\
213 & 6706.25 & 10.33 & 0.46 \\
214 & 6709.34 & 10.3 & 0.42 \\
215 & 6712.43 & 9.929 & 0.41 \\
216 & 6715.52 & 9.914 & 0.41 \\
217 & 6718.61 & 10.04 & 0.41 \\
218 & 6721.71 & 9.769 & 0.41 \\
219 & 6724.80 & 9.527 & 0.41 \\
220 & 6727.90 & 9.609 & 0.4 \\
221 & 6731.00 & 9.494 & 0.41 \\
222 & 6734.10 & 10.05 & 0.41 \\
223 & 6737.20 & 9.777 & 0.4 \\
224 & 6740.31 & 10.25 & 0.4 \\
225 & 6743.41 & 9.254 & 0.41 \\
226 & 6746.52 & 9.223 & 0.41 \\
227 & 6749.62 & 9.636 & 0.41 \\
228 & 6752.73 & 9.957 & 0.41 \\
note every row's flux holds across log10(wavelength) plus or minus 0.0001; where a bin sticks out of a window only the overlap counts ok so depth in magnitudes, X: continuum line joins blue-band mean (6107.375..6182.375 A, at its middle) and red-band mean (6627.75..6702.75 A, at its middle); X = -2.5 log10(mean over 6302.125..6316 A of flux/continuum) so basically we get 0.09 mag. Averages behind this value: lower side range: 14.1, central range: 11.7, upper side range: 9.68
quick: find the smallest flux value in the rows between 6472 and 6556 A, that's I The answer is 9.686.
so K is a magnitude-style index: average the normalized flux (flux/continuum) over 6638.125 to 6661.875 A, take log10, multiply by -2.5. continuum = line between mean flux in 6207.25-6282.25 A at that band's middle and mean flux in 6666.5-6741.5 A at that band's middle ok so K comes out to 0.05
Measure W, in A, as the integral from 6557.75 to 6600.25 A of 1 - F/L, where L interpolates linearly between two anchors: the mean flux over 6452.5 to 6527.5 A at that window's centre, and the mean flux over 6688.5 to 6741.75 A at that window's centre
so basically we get 2.4 A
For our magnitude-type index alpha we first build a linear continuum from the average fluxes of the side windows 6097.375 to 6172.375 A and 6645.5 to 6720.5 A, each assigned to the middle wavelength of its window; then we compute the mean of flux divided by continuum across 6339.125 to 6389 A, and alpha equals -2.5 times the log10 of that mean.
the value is 0.05 mag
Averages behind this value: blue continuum 14.6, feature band 12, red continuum 9.85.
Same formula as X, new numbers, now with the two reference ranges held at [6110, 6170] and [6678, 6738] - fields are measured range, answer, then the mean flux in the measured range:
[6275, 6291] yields 0.10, 12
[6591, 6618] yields 0.10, 9.7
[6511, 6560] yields 0.04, 10.8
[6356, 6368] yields 0.03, 12.2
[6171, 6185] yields 0.11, 12.7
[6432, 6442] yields 0.05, 11.4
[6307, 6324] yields 0.11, 11.7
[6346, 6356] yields 0.08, 11.8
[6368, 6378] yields 0.04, 12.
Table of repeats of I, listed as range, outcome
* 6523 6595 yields 9.246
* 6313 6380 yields 11.23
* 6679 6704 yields 9.289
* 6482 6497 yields 9.832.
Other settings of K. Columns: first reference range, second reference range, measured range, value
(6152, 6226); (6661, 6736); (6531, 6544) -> 0.05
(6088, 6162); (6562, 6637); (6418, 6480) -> 0.00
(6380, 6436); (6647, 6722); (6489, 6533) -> 0.01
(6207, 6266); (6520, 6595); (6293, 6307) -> 0.03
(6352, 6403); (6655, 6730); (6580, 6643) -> 0.09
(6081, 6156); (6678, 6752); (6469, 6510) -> 0.07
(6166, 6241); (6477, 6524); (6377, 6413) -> -0.04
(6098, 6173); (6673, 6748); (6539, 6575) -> 0.05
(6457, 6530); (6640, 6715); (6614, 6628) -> 0.06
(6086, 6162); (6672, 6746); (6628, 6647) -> 0.11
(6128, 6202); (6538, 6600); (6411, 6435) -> -0.03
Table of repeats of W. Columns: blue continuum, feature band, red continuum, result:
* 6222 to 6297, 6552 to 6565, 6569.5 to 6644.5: -0.5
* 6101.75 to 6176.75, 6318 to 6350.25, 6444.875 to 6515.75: 2.0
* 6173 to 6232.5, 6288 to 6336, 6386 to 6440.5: 2.1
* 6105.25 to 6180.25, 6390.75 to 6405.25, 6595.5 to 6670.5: -1.0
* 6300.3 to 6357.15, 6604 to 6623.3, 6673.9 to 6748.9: 1.1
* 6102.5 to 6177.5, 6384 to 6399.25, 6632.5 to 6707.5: -0.4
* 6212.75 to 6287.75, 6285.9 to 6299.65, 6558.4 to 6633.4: 0.0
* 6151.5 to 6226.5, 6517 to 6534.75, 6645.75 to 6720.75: -0.4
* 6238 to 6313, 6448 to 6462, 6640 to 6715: -0.3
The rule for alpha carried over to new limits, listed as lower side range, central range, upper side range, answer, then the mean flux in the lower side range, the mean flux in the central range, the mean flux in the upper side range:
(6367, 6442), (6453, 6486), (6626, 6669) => -0.01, 12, 11.5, 9.61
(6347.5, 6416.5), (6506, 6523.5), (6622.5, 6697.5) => -0.02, 12.1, 11.1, 9.67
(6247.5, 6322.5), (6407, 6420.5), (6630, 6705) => -0.06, 11.9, 11.8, 9.72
